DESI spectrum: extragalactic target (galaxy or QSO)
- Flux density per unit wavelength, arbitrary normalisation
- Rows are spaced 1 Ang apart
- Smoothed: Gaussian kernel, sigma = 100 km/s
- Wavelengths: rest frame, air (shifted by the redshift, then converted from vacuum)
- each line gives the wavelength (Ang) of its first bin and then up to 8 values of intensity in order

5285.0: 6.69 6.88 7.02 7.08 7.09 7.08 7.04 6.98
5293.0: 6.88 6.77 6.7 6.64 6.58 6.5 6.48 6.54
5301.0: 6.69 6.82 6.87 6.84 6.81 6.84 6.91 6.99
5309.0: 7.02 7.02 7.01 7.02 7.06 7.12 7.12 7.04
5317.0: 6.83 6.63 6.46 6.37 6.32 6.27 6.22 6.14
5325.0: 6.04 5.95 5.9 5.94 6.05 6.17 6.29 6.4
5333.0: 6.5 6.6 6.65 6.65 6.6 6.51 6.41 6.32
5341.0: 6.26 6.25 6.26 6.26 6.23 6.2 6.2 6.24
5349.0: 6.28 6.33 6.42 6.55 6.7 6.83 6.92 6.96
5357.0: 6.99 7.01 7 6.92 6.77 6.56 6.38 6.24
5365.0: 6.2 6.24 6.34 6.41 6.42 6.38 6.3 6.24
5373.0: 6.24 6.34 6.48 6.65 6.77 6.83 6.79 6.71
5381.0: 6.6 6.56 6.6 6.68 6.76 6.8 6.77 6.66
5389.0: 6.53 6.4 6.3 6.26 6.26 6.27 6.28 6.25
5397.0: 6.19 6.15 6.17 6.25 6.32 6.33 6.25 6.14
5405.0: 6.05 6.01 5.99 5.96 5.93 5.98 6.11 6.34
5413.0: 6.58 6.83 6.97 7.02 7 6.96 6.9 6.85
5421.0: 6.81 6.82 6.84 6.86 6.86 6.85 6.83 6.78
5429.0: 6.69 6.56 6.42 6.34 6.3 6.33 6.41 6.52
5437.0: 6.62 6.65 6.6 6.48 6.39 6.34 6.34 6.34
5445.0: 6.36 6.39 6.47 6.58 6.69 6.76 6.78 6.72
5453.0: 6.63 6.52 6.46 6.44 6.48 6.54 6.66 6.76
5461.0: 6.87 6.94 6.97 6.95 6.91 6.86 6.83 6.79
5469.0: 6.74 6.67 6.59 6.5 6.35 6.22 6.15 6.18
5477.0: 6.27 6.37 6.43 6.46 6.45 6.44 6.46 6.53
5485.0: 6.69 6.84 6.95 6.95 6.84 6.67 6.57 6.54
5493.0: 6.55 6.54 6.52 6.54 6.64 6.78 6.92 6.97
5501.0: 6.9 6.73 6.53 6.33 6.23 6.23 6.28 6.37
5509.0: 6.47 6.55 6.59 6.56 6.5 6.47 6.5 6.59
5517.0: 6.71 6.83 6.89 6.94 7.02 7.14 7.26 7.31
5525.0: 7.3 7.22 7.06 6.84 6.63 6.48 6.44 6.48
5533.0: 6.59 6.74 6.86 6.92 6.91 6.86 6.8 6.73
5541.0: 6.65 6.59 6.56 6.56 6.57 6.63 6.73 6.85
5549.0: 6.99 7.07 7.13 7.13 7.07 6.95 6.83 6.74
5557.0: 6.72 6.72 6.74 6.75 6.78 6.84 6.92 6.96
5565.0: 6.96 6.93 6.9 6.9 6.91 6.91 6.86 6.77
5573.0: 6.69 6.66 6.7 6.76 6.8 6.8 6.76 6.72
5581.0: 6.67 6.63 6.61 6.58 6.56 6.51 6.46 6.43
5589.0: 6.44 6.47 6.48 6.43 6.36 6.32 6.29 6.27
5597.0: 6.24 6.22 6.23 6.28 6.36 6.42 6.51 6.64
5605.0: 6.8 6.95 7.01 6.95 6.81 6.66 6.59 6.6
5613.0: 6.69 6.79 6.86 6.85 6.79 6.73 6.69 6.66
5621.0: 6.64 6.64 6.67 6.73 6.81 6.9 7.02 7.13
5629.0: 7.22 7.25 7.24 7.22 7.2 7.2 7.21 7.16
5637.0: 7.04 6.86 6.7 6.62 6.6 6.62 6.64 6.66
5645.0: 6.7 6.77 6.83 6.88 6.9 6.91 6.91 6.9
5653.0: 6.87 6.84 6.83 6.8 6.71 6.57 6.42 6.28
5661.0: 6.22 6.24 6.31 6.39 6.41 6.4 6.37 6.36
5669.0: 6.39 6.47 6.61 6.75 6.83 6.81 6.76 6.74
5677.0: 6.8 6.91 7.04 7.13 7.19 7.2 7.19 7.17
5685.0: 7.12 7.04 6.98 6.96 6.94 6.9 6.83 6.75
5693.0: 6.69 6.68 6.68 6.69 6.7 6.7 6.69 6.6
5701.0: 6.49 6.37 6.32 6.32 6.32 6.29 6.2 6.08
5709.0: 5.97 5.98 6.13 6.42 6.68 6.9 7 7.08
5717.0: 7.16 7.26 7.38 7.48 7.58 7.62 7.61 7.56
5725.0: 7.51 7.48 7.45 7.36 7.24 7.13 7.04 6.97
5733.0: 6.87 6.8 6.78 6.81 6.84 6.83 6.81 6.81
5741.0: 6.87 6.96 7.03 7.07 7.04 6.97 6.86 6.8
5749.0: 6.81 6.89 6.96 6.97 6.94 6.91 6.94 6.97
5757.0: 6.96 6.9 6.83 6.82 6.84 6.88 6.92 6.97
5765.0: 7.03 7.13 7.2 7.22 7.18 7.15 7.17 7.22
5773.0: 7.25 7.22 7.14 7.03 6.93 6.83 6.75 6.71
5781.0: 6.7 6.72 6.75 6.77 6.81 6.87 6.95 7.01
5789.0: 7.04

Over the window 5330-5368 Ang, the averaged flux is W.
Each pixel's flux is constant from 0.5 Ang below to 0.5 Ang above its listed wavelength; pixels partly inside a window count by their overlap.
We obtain 6.49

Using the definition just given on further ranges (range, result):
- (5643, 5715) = 6.66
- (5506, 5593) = 6.75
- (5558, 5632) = 6.7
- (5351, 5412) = 6.45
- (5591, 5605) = 6.37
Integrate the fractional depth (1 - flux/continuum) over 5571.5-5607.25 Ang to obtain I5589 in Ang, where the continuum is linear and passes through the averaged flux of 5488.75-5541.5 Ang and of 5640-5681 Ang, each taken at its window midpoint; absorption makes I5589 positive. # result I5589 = 0.8 Ang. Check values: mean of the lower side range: 6.71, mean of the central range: 6.55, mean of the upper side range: 6.67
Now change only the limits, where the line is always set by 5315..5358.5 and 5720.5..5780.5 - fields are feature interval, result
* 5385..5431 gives 0.3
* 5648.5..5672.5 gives 1.1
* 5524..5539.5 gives -0.2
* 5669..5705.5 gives 0.9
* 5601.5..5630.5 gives 0.2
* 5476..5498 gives 0.2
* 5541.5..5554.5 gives -0.2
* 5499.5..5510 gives 0.3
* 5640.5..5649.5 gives 0.2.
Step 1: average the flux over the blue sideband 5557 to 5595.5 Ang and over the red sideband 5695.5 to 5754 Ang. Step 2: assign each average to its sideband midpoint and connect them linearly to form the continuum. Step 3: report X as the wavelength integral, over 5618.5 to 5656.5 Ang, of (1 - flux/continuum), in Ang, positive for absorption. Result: -0.7 Ang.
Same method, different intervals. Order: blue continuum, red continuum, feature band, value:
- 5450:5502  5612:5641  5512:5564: -0.5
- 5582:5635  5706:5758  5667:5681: 0.2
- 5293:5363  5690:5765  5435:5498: 0.9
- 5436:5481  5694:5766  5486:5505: -0.2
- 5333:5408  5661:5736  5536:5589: -0.9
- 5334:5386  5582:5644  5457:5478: -0.1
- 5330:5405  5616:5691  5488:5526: -0.4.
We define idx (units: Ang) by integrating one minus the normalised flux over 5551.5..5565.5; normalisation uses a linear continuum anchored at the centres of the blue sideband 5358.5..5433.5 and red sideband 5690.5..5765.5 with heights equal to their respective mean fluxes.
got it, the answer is -0.4 Ang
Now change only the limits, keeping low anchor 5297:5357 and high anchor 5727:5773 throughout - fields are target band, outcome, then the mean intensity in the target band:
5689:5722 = 1.2 Ang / 6.68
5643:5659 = 0.2 Ang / 6.79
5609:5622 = 0.2 Ang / 6.71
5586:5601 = 1.0 Ang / 6.36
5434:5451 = 0.4 Ang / 6.5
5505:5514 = 0.4 Ang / 6.43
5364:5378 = 0.4 Ang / 6.4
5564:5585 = 0.1 Ang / 6.78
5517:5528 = -0.5 Ang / 7.07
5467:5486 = 0.6 Ang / 6.48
